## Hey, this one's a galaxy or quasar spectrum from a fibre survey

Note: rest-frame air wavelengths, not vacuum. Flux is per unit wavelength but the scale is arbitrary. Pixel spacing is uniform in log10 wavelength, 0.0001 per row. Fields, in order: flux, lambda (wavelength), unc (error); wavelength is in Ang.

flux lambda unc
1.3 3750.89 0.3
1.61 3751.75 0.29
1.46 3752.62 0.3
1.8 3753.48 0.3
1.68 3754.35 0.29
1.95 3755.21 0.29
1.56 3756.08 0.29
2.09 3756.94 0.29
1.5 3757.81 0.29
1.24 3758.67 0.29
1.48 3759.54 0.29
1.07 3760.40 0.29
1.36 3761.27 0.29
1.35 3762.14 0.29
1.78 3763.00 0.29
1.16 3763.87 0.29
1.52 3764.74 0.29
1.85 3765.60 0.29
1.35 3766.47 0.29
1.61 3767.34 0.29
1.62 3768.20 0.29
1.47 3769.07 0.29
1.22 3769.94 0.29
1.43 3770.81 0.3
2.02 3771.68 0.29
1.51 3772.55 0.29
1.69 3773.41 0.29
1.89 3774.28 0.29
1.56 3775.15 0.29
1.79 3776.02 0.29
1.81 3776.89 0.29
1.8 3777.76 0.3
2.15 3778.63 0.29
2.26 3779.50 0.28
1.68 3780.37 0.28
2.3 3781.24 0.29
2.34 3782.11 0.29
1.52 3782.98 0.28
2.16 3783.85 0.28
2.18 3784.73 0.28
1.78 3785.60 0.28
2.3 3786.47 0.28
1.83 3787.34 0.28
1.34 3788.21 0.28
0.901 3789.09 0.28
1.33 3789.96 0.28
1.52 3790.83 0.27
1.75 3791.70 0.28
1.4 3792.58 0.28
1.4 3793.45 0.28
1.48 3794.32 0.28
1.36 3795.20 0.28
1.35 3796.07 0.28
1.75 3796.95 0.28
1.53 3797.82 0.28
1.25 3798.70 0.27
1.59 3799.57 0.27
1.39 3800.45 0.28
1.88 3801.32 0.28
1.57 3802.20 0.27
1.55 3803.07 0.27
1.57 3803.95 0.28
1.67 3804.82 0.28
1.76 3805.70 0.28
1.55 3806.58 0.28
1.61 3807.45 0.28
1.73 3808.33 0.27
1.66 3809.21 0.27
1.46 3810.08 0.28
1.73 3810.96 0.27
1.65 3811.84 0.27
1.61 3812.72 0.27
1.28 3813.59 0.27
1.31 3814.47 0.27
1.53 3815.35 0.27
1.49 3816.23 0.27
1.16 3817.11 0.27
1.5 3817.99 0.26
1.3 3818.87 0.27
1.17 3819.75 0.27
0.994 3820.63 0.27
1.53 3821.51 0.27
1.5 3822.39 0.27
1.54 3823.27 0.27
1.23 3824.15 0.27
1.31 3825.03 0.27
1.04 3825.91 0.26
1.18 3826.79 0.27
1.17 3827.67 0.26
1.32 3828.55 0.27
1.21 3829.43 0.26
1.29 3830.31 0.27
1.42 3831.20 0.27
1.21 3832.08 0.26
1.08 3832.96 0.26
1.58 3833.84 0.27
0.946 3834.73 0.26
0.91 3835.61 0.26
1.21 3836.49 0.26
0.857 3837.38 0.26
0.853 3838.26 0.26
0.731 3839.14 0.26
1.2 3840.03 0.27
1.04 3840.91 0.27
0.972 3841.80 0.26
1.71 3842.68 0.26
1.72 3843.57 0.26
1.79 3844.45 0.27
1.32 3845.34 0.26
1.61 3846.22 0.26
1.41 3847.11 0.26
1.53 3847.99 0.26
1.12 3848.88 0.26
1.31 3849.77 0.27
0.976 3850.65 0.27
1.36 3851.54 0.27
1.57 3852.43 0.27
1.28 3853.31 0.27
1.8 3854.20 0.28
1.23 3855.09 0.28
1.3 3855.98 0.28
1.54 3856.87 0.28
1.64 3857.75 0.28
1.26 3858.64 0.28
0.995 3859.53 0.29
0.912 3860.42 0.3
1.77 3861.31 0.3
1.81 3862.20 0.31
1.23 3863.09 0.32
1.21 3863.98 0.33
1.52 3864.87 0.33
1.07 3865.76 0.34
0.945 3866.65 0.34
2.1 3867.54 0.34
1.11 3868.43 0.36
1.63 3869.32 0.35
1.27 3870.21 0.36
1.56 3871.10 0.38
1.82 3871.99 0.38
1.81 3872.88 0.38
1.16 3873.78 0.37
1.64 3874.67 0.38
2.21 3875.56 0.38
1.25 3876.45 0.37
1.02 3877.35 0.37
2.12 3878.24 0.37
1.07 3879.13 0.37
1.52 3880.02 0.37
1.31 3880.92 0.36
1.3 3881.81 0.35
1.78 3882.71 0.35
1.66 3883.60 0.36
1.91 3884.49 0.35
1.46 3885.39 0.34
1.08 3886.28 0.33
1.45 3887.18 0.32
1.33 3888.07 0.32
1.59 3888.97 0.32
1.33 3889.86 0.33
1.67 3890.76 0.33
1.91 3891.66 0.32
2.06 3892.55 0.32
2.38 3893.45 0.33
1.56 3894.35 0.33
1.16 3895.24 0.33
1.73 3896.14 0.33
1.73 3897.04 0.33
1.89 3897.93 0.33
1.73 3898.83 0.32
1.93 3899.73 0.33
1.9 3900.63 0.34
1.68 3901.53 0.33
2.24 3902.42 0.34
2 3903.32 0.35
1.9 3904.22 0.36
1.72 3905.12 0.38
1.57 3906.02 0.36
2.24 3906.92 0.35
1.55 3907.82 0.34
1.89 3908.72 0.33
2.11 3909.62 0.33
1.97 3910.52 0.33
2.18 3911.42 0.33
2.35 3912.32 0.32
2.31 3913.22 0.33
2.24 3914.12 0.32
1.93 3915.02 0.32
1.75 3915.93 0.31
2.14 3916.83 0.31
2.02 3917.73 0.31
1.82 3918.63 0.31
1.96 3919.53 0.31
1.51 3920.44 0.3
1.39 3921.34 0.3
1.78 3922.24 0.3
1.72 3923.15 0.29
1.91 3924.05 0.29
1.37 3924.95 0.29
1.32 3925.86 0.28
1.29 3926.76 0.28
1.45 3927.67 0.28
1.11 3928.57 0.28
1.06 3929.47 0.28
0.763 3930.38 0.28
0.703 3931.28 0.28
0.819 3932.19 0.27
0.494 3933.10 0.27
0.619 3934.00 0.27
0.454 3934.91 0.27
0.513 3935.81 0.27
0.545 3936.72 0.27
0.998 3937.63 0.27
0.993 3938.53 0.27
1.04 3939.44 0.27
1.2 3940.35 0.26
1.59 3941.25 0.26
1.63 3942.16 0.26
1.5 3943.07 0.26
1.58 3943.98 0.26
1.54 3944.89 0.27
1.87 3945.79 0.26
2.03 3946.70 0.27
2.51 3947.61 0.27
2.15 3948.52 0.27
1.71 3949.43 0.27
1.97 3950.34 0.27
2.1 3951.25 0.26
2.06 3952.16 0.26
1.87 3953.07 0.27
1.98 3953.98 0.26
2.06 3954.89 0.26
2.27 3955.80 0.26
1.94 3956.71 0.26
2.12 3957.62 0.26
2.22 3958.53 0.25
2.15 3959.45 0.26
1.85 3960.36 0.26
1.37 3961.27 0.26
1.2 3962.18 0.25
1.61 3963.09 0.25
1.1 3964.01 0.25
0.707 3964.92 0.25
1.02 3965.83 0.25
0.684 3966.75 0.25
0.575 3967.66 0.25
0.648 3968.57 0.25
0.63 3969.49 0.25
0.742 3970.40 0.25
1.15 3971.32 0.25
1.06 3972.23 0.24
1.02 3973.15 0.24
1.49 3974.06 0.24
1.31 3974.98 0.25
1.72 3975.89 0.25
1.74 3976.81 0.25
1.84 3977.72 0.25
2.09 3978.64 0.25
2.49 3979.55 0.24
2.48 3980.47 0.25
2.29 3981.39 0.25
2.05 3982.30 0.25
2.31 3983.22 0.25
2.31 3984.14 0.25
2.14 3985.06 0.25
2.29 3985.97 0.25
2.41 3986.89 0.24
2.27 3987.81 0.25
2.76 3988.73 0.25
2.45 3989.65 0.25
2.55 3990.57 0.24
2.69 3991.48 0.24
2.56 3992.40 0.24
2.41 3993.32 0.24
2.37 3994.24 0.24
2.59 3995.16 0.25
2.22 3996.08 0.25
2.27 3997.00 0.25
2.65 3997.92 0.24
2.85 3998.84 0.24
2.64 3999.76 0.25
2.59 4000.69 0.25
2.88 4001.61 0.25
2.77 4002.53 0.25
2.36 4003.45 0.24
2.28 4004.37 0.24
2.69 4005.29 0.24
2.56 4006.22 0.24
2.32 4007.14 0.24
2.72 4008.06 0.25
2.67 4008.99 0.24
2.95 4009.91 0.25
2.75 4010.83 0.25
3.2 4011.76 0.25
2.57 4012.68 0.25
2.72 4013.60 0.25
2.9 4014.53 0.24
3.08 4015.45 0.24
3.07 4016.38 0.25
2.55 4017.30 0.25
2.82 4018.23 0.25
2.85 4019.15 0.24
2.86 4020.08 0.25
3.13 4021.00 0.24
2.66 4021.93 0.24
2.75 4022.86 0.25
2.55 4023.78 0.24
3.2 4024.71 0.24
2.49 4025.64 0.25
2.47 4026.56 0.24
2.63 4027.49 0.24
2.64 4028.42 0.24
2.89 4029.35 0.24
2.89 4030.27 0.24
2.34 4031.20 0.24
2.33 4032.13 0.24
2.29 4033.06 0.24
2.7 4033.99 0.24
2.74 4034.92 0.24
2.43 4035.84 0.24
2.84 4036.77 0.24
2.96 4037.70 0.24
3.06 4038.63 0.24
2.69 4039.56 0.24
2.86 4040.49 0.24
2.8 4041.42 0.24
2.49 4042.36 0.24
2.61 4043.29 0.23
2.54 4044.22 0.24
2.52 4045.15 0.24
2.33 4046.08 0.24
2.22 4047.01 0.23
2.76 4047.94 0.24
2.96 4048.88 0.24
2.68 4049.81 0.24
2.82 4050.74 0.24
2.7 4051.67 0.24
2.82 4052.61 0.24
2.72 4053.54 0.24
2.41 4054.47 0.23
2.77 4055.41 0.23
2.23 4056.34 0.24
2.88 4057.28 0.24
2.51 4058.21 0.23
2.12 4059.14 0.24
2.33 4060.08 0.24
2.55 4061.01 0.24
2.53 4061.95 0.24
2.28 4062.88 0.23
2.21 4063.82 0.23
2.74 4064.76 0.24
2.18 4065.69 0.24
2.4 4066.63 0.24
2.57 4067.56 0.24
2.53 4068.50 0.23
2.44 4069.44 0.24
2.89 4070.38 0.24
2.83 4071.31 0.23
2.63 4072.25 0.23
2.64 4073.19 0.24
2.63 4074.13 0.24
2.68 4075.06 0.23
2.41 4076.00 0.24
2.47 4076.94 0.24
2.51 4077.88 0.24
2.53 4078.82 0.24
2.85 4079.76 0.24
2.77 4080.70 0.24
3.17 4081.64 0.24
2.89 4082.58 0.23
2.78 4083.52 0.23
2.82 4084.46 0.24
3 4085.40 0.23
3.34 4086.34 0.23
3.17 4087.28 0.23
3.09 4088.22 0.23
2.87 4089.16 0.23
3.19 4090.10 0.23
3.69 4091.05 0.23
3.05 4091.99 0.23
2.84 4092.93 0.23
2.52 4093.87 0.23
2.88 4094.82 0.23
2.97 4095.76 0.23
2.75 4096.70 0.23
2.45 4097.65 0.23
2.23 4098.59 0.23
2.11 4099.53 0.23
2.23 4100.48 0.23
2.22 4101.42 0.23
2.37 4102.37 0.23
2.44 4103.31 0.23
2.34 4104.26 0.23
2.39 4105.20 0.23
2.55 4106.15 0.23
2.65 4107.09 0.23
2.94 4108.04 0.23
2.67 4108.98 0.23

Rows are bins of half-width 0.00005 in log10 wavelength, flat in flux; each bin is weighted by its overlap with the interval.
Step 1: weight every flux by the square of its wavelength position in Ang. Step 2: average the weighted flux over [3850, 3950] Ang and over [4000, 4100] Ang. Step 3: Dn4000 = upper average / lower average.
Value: 1.9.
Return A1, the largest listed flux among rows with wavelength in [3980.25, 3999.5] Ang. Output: 2.85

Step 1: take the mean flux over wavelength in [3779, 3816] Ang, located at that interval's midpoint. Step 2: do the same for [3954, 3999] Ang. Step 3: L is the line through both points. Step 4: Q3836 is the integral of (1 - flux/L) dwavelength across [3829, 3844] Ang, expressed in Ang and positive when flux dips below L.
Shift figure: 4.6 Ang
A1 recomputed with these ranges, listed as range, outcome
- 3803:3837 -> 1.76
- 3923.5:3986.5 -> 2.51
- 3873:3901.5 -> 2.38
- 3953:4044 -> 3.2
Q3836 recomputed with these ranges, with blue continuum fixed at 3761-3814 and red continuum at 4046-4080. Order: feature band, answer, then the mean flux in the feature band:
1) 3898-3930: 4.0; 1.8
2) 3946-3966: 3.4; 1.83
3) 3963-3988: 7.8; 1.57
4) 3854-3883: 7.0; 1.45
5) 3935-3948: 4.8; 1.36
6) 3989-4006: -1.5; 2.55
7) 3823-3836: 4.0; 1.23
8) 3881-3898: 3.1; 1.62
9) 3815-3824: 2.0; 1.36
